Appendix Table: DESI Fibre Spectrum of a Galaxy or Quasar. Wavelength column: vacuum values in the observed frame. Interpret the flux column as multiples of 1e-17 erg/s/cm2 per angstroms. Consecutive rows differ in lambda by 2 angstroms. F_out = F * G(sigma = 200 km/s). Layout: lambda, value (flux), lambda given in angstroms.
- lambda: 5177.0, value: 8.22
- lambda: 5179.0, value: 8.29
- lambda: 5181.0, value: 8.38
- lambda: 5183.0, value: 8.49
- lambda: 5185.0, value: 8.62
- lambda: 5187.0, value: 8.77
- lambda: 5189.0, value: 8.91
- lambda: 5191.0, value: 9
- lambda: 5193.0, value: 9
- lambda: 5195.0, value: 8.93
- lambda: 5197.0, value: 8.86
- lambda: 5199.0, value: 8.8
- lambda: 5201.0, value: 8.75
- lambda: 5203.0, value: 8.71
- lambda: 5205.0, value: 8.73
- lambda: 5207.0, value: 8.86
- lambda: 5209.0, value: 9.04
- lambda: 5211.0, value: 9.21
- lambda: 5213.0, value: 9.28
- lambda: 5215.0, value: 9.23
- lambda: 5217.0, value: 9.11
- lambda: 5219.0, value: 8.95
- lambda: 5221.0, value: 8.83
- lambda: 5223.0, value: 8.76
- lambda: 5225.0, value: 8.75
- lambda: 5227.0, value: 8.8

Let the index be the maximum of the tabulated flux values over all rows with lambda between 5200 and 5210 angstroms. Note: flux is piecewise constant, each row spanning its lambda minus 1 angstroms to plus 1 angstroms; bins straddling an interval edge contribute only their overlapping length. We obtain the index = 9.04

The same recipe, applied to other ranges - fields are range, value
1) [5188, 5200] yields 9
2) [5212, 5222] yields 9.28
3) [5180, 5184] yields 8.49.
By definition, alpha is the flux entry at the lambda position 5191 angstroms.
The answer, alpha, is 9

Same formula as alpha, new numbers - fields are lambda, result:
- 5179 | 8.29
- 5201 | 8.75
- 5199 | 8.8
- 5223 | 8.76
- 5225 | 8.75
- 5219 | 8.95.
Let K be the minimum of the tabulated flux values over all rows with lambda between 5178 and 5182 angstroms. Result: 8.29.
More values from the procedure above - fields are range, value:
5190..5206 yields 8.71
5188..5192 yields 8.91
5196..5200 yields 8.8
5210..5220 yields 8.95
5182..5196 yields 8.49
